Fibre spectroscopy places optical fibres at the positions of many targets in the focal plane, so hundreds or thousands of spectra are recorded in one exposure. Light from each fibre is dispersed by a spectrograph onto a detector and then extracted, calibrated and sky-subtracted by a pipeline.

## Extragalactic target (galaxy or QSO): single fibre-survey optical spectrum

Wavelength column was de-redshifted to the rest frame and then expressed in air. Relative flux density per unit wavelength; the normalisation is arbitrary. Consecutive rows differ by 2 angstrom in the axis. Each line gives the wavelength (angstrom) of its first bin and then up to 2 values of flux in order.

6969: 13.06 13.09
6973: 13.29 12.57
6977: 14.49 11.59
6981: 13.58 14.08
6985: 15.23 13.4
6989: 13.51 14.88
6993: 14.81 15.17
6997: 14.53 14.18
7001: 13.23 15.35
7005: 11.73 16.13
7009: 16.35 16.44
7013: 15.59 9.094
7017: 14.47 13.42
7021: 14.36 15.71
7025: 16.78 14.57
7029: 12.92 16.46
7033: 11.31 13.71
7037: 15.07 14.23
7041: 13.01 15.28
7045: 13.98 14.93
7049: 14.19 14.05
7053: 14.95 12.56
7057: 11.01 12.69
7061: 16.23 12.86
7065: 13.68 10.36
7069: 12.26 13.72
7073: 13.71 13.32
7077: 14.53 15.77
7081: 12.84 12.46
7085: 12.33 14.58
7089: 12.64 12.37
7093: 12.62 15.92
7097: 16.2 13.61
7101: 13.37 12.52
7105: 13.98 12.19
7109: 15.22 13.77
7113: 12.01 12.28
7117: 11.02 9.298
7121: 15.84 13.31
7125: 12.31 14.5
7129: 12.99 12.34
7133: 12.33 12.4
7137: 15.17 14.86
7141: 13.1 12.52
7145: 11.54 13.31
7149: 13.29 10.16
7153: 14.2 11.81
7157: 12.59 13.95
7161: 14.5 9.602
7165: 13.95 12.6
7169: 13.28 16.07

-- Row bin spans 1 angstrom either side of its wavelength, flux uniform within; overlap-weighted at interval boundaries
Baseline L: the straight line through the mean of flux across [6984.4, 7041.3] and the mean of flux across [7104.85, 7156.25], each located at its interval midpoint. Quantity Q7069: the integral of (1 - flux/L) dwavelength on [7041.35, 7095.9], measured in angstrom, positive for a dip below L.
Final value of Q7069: 0.47 angstrom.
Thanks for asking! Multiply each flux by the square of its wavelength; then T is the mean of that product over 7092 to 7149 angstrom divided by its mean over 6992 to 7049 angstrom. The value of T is 0.95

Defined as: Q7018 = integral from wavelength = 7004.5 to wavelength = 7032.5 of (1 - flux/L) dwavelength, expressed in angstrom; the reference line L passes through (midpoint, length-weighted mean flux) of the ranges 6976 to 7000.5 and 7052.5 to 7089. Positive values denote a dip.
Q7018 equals -1.5 angstrom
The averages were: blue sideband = 14.1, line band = 14.6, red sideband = 13.3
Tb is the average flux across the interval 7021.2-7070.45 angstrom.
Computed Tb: 13.9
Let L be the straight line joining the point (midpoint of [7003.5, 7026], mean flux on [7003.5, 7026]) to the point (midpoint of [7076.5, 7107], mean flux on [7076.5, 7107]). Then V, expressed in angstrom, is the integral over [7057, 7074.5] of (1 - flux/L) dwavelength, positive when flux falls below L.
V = 1.1 angstrom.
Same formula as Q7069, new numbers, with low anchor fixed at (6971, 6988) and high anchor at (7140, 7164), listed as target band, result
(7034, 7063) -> -1.8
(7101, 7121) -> 0.1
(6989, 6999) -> -0.9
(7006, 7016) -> -1.0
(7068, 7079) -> -0.6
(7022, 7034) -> -1.3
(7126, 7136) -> -0.2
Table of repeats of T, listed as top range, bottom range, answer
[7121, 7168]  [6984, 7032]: 0.93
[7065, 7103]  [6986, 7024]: 0.96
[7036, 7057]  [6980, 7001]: 1.00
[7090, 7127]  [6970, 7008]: 0.98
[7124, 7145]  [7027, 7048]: 0.96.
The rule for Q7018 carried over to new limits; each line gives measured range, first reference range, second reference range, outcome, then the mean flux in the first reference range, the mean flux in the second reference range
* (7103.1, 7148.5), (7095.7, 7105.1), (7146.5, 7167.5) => 1.4 angstrom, 14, 12.7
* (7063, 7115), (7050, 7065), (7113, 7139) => -0.8 angstrom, 13.5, 12.9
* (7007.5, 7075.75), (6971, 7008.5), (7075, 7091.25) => -1.1 angstrom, 14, 13.5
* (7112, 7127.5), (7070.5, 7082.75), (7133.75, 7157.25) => 0.9 angstrom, 13.9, 12.9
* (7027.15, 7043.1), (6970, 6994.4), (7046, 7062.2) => -0.2 angstrom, 13.7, 13.8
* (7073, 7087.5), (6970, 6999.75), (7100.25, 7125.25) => -0.6 angstrom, 13.9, 12.9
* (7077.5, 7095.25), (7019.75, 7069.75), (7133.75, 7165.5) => 0.1 angstrom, 13.9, 12.9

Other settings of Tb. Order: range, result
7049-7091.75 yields 13.3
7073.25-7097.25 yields 13.7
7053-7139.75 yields 13.3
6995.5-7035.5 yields 14.3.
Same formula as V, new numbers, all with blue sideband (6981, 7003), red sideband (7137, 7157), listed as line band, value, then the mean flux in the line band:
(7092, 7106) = -0.8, 14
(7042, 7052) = -0.5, 14.5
